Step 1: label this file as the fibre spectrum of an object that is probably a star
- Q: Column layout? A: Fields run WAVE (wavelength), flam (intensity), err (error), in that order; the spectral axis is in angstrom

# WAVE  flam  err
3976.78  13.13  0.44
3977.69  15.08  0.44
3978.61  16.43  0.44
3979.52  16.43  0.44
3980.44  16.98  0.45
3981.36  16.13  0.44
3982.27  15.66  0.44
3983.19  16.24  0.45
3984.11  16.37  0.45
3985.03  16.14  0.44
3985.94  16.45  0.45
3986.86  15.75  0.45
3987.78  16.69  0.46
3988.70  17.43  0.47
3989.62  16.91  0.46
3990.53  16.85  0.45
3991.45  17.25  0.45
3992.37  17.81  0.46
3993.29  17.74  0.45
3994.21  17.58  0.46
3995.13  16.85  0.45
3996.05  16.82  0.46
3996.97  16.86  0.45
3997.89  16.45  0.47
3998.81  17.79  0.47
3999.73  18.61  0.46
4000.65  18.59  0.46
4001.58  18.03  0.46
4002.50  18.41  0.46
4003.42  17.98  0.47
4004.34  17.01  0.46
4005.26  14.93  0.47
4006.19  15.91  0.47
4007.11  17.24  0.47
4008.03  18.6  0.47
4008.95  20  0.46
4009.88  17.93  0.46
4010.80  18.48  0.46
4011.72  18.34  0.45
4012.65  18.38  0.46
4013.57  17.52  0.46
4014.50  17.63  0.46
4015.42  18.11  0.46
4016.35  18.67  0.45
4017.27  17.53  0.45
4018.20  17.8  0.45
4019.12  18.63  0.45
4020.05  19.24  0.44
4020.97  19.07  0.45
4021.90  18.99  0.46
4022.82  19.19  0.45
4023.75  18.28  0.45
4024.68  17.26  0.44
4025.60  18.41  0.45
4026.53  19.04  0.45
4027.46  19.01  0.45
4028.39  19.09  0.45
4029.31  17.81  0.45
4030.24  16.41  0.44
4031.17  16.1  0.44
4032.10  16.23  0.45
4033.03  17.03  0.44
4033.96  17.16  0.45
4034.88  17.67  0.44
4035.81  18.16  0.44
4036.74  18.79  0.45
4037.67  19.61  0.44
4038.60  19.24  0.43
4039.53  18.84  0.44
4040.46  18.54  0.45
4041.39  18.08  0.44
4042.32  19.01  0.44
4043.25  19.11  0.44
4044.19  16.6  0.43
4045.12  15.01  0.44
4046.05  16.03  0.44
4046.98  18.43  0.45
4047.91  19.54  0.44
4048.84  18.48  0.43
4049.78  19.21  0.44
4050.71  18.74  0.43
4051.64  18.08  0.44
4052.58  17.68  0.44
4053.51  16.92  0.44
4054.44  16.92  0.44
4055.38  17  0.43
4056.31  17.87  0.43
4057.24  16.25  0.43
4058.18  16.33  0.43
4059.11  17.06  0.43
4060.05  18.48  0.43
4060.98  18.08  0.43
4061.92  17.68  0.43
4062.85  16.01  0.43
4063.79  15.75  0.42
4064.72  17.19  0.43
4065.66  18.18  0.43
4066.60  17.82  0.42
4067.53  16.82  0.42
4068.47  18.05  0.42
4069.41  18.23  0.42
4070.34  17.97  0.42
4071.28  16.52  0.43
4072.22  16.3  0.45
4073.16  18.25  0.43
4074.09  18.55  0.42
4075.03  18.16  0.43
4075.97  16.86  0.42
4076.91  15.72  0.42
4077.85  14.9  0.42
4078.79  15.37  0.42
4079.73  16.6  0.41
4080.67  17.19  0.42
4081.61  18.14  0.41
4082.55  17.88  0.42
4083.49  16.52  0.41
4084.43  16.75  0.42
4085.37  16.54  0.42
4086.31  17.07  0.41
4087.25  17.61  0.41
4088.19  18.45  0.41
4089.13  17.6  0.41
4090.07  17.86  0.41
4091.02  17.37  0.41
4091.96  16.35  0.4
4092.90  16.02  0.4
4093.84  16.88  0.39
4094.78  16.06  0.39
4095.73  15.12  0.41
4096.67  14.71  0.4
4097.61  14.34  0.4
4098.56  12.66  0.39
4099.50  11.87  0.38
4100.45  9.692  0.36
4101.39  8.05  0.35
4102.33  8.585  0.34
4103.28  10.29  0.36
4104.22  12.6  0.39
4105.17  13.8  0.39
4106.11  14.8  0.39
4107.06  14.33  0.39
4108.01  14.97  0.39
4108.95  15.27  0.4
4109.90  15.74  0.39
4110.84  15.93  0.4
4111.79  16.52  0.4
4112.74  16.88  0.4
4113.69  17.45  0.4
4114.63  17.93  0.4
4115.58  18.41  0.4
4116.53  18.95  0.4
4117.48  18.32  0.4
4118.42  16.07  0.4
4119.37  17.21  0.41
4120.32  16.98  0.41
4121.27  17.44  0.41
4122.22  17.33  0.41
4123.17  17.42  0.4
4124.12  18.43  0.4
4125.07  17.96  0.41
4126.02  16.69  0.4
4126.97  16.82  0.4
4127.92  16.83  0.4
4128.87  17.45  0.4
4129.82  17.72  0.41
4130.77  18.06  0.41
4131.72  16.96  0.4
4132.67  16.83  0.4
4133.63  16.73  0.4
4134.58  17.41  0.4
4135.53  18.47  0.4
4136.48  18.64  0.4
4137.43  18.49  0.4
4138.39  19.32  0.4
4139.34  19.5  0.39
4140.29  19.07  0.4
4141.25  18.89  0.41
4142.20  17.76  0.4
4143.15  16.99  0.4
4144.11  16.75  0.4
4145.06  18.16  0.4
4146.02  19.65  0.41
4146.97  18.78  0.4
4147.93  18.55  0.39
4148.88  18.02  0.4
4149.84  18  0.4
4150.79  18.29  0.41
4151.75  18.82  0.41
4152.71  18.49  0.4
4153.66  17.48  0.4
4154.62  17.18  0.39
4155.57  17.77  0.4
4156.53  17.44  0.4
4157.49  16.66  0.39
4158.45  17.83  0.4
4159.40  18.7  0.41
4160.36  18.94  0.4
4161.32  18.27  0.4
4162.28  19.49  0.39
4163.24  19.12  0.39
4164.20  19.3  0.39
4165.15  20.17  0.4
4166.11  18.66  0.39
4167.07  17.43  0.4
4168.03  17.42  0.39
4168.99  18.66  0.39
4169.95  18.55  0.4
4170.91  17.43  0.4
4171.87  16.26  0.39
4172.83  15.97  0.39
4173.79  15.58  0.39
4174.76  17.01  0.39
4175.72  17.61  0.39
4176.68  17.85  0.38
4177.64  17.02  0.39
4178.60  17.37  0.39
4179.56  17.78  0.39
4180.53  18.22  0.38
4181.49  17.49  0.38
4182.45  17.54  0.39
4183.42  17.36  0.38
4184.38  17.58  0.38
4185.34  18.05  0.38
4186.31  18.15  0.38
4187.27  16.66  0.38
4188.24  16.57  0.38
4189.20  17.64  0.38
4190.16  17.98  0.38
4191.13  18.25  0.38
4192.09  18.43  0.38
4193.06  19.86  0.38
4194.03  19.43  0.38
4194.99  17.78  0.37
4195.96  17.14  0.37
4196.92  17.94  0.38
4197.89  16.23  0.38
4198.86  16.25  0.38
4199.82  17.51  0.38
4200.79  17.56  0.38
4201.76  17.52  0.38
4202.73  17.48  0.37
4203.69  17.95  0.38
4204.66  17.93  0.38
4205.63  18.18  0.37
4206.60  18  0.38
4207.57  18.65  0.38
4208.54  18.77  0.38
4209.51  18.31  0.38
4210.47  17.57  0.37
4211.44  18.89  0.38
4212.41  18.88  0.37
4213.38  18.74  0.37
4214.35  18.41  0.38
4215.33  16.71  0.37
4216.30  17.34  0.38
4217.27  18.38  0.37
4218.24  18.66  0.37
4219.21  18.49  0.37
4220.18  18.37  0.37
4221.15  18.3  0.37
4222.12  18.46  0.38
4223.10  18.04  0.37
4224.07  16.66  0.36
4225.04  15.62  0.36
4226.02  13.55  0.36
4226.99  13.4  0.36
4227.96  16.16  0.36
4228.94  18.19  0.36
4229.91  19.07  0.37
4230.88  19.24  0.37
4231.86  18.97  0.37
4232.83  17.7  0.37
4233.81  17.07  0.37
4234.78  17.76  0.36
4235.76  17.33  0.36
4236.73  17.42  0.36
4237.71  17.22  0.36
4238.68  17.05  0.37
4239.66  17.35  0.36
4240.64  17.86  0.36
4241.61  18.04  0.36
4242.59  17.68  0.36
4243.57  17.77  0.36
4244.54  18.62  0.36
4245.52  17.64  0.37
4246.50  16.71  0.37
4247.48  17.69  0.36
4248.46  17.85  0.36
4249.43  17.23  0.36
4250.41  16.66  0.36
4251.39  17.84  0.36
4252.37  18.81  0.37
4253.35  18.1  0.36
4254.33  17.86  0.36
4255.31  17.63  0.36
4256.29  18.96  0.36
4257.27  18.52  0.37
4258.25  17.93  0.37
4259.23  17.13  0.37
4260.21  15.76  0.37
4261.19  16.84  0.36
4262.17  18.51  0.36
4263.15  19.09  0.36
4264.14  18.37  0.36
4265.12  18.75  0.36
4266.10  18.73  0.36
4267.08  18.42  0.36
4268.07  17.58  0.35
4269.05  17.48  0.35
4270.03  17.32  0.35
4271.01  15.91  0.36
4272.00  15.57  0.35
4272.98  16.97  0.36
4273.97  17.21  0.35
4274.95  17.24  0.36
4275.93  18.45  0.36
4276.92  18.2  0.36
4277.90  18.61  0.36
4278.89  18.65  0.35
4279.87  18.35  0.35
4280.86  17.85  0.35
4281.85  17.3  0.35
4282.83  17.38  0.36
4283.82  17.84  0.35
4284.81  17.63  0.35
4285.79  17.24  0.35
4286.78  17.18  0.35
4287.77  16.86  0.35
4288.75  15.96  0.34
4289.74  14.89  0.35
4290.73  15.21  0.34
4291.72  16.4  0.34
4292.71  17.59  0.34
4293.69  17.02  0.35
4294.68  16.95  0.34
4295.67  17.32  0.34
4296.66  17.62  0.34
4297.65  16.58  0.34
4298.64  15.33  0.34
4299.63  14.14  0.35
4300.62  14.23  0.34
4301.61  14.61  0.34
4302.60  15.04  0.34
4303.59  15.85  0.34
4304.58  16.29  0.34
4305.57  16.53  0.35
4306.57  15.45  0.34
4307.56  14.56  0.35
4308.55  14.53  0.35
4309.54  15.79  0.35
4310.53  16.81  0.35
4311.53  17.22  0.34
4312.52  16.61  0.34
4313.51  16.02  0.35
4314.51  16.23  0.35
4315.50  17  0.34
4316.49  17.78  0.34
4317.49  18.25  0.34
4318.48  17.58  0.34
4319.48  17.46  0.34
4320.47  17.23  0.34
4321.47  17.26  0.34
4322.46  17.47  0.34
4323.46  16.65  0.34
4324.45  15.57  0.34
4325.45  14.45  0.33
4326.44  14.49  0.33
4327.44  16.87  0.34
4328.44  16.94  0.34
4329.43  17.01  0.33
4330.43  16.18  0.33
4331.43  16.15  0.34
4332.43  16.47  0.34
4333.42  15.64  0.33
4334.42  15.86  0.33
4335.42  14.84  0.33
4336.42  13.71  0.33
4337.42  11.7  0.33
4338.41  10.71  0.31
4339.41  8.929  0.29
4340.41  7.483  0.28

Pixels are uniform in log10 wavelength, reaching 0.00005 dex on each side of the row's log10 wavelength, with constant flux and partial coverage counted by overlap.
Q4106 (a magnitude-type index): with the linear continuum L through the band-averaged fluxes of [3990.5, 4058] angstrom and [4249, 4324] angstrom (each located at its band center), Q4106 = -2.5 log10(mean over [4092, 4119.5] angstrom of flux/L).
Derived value 0.188 mag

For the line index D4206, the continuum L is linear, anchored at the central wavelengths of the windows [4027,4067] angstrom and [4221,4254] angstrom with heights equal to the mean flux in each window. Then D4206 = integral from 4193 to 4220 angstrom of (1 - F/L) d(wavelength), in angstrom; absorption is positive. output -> -0.8 angstrom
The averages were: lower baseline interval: 17.7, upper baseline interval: 17.4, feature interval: 18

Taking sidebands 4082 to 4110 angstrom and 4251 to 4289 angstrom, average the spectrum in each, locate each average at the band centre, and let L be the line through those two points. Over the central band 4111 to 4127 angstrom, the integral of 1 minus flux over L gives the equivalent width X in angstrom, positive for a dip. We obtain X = -2.3 angstrom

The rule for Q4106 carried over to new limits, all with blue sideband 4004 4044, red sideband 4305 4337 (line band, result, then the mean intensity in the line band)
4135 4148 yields -0.07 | 18.5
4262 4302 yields -0.04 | 17.1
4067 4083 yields 0.04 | 17.1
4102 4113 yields 0.23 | 14.2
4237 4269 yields -0.07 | 17.8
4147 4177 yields -0.05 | 18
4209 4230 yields -0.04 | 17.5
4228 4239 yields -0.07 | 17.9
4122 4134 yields 0.01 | 17.3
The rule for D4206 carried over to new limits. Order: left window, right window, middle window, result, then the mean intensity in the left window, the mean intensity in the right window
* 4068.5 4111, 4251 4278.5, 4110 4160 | -5.0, 15.6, 17.8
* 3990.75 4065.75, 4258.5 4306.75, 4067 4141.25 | 4.6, 17.8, 17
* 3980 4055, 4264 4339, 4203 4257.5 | -3.1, 17.7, 16.5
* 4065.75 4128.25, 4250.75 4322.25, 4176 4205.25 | -1.9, 16.2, 17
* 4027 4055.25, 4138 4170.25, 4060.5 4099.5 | 2.8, 17.9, 18.4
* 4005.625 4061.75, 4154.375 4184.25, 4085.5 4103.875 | 3.4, 18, 17.8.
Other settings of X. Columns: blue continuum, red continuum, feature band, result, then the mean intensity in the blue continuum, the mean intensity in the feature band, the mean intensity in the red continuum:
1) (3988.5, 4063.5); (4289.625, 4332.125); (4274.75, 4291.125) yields -0.93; 17.8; 17.4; 16.3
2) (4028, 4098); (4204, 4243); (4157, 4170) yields -0.70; 17.3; 18.5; 17.7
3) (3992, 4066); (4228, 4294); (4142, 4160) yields -0.28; 17.8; 18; 17.6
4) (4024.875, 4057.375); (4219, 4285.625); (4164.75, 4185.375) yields 0.17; 17.9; 17.6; 17.6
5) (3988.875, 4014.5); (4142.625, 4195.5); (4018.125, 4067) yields -0.55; 17.6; 17.9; 17.9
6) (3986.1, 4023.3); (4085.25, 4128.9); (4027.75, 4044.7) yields -0.84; 17.7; 18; 15.8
